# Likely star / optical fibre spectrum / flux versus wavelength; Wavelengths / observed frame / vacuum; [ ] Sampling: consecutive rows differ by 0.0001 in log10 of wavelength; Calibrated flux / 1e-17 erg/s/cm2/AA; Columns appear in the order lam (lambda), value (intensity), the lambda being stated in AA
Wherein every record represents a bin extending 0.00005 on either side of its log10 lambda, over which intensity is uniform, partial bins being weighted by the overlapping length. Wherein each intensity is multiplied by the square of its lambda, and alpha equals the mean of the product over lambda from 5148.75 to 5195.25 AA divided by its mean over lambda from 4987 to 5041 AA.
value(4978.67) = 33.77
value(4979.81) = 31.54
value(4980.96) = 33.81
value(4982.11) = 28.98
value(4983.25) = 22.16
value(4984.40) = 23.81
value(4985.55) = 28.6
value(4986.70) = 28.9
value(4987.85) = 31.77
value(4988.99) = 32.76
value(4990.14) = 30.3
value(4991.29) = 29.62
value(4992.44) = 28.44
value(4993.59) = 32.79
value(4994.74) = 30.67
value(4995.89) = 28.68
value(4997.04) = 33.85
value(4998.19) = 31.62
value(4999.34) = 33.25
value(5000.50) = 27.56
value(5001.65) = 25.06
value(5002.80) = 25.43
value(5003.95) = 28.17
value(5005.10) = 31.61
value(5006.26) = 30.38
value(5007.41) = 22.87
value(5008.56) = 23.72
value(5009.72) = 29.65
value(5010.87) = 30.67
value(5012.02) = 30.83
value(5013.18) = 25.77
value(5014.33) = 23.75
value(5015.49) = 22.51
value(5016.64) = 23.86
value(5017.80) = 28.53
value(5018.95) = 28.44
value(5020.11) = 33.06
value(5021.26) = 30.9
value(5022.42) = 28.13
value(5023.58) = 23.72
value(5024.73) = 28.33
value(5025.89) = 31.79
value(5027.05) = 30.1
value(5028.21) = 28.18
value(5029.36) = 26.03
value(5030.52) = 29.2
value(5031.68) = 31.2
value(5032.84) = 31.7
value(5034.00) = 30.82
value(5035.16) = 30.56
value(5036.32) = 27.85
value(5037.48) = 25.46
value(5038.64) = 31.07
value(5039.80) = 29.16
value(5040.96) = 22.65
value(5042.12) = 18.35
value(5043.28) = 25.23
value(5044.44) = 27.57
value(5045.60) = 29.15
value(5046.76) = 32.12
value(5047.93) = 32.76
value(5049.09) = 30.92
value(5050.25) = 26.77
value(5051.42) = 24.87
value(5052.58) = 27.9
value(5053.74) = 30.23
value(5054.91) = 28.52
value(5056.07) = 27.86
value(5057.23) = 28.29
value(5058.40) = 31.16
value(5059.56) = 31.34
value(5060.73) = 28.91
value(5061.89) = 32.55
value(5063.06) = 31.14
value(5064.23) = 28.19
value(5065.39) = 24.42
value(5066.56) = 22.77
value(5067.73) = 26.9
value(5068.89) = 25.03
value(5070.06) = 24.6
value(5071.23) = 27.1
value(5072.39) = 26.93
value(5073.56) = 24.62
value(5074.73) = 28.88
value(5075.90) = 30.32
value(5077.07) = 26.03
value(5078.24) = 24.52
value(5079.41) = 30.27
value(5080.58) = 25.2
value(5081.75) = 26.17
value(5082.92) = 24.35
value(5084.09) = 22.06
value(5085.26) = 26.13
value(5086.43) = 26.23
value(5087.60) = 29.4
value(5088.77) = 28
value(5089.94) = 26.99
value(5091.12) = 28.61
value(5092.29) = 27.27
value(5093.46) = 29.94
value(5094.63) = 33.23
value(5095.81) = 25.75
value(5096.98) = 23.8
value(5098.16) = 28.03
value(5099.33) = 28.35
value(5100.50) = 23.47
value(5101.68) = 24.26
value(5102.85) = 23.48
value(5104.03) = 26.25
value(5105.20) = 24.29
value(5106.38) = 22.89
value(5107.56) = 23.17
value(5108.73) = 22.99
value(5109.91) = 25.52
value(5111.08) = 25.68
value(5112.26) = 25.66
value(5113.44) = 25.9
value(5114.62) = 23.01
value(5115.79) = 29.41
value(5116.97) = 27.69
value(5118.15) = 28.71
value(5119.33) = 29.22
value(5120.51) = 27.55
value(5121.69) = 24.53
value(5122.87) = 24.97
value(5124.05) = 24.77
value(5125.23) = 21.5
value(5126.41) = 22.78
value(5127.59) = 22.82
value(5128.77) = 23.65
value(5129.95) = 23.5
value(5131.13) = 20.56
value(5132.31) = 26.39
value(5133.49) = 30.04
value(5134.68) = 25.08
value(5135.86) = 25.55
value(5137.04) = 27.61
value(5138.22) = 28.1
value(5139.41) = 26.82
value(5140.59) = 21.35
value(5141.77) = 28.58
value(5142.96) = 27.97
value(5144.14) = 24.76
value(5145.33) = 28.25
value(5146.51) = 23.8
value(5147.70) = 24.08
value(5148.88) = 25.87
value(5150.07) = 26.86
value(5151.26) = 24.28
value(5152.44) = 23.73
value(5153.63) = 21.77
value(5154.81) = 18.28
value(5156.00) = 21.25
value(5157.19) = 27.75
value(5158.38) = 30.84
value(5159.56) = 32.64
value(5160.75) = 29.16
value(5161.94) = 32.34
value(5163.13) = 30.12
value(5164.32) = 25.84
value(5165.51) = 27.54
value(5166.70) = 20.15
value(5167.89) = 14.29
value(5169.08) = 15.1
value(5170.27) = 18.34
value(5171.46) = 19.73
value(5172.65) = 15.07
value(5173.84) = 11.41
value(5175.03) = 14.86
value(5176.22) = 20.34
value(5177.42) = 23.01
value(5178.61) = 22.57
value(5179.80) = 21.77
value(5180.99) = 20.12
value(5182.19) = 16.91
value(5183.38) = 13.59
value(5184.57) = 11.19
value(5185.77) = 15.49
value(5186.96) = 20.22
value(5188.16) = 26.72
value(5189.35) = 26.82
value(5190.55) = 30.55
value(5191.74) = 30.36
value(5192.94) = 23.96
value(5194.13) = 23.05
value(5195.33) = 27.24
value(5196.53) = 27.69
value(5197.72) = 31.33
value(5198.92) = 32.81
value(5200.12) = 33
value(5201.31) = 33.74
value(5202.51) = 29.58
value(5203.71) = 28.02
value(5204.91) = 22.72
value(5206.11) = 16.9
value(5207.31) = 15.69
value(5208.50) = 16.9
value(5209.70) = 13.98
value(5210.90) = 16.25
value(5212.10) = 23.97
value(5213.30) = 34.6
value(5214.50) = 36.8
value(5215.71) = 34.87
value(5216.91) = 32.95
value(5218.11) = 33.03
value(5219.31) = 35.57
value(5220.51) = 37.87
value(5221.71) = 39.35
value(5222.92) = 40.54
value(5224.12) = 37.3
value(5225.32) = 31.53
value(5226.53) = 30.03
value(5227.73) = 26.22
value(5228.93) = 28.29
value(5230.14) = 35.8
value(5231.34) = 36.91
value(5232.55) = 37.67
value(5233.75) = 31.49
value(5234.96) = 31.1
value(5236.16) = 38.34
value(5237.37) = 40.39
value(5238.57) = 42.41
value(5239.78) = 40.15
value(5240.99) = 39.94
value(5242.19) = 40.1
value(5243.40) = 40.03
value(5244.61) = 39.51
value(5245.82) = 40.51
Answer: 0.83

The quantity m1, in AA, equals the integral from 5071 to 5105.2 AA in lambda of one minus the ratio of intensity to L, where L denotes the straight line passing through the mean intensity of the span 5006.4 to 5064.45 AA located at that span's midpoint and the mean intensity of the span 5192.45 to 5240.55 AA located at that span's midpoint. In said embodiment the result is 2.7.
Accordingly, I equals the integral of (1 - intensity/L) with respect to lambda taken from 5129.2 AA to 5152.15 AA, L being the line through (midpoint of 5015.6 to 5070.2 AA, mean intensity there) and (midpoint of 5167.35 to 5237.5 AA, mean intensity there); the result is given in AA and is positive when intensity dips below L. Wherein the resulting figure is 1.1 AA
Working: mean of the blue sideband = 28.2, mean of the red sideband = 26.3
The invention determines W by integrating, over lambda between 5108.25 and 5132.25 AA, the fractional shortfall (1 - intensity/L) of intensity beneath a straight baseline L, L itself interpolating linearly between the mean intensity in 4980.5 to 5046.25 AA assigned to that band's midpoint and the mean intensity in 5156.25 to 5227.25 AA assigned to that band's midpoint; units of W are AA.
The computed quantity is 1.5 AA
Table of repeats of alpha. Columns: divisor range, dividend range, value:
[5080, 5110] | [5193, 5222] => 1.13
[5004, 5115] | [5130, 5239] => 1.02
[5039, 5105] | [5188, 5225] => 1.12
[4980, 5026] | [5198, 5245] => 1.23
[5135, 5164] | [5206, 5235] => 1.19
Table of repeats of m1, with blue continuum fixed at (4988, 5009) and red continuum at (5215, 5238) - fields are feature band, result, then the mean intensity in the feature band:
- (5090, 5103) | 1.89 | 27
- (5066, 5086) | 3.32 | 26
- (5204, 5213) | 4.03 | 19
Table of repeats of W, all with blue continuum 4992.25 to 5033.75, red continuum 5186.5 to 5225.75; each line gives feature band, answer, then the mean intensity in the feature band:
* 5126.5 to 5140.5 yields 1.68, 25.2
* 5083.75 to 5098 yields 0.63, 27.4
